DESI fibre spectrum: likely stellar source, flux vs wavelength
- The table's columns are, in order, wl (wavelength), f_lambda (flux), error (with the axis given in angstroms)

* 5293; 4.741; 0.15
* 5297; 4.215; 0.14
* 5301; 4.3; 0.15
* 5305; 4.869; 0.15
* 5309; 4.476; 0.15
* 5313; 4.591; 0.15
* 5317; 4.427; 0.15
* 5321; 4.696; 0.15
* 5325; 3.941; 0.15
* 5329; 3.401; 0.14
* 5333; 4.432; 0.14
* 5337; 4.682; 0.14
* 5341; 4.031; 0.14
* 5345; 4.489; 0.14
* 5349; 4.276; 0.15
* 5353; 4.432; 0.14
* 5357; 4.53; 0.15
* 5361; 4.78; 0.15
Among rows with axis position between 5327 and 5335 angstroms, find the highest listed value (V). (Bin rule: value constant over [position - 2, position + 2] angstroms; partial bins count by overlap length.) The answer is 4.432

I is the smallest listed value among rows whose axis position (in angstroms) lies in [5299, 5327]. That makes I 3.941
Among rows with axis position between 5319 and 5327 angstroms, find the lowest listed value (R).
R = 3.941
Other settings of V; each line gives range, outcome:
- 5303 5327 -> 4.869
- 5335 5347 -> 4.682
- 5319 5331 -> 4.696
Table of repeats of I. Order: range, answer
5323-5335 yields 3.401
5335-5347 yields 4.031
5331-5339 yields 4.432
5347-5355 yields 4.276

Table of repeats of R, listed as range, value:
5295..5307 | 4.215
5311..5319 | 4.427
